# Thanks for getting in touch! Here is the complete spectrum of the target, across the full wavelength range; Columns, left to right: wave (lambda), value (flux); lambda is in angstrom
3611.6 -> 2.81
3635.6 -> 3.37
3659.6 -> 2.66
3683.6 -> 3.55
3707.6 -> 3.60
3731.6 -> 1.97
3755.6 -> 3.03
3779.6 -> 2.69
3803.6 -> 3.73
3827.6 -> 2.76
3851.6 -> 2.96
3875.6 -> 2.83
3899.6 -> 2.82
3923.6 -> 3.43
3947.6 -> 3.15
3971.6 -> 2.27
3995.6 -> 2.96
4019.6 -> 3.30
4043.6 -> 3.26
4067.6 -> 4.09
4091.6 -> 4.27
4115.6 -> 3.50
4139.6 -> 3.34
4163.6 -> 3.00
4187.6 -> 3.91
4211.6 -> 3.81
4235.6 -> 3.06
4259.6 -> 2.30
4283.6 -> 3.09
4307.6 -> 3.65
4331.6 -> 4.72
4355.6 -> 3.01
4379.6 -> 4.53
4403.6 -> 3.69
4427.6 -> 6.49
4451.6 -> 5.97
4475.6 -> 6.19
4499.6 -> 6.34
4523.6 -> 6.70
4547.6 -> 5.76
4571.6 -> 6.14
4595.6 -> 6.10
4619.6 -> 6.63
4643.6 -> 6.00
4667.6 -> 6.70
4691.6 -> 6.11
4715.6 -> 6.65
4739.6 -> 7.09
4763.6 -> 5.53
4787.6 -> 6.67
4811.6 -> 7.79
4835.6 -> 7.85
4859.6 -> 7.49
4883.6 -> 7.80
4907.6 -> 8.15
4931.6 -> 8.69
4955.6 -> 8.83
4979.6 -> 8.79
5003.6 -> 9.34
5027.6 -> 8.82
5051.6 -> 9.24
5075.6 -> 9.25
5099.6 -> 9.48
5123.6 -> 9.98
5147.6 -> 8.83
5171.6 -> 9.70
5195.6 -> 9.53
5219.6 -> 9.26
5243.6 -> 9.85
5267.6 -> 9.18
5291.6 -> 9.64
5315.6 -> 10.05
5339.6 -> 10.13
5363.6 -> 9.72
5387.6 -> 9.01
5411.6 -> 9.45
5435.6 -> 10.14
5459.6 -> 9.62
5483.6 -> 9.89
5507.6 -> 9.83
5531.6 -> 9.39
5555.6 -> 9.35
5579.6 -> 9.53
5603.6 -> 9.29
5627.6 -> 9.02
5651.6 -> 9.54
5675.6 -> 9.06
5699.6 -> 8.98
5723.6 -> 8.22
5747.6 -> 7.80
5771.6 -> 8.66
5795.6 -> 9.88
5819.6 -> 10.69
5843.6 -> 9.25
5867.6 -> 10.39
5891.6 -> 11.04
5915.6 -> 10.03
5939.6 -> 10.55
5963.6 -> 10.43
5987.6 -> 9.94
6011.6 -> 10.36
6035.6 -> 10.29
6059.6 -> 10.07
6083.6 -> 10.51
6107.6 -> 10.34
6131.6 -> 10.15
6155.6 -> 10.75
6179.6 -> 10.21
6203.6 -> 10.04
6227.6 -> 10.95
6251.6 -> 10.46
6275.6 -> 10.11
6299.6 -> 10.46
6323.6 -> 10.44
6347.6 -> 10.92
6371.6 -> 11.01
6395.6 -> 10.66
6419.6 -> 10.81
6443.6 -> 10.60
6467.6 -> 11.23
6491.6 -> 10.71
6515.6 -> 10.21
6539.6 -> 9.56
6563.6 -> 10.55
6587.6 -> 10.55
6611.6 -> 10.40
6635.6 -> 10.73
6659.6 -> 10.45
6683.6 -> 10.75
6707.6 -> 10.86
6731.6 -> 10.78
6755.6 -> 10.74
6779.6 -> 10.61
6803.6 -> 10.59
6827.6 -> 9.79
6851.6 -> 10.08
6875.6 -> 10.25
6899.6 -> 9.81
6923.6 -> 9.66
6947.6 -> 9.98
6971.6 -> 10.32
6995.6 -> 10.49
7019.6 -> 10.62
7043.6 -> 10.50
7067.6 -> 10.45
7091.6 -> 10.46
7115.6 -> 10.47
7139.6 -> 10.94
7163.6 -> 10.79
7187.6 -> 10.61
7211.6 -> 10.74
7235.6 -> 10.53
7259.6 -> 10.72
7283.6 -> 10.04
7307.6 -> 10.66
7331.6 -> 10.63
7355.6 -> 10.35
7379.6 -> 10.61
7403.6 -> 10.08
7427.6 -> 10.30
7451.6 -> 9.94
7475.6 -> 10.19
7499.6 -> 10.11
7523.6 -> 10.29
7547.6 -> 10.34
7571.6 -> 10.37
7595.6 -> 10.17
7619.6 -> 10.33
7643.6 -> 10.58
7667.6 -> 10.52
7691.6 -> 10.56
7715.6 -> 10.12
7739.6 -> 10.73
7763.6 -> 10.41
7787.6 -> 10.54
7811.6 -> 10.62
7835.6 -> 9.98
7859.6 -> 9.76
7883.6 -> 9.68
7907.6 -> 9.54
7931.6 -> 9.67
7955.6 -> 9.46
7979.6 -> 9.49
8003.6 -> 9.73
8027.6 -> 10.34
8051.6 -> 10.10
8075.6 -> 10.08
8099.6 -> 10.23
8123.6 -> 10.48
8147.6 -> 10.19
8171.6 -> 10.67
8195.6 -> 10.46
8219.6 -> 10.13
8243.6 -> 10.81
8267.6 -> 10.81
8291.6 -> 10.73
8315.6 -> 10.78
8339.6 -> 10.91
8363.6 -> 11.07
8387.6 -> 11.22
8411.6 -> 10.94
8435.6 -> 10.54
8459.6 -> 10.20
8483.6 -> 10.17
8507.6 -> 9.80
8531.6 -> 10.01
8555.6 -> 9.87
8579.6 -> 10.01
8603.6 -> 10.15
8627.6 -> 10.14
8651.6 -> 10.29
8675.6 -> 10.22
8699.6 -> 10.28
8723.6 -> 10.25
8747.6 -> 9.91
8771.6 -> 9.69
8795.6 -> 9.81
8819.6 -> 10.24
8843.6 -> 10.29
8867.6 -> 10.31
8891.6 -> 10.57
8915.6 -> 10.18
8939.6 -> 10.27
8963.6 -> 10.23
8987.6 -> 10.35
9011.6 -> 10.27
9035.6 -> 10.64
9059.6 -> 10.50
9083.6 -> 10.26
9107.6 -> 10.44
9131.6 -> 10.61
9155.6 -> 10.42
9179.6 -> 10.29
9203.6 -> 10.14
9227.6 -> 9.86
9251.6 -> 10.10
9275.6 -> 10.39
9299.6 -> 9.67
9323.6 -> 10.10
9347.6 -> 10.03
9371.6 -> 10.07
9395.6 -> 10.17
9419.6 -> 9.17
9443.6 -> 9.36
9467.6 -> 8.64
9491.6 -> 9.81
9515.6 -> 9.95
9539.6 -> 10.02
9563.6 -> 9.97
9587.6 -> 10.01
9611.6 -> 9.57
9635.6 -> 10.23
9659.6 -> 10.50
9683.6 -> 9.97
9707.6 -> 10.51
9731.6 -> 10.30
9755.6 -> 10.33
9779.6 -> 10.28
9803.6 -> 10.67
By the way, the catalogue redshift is 0.11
